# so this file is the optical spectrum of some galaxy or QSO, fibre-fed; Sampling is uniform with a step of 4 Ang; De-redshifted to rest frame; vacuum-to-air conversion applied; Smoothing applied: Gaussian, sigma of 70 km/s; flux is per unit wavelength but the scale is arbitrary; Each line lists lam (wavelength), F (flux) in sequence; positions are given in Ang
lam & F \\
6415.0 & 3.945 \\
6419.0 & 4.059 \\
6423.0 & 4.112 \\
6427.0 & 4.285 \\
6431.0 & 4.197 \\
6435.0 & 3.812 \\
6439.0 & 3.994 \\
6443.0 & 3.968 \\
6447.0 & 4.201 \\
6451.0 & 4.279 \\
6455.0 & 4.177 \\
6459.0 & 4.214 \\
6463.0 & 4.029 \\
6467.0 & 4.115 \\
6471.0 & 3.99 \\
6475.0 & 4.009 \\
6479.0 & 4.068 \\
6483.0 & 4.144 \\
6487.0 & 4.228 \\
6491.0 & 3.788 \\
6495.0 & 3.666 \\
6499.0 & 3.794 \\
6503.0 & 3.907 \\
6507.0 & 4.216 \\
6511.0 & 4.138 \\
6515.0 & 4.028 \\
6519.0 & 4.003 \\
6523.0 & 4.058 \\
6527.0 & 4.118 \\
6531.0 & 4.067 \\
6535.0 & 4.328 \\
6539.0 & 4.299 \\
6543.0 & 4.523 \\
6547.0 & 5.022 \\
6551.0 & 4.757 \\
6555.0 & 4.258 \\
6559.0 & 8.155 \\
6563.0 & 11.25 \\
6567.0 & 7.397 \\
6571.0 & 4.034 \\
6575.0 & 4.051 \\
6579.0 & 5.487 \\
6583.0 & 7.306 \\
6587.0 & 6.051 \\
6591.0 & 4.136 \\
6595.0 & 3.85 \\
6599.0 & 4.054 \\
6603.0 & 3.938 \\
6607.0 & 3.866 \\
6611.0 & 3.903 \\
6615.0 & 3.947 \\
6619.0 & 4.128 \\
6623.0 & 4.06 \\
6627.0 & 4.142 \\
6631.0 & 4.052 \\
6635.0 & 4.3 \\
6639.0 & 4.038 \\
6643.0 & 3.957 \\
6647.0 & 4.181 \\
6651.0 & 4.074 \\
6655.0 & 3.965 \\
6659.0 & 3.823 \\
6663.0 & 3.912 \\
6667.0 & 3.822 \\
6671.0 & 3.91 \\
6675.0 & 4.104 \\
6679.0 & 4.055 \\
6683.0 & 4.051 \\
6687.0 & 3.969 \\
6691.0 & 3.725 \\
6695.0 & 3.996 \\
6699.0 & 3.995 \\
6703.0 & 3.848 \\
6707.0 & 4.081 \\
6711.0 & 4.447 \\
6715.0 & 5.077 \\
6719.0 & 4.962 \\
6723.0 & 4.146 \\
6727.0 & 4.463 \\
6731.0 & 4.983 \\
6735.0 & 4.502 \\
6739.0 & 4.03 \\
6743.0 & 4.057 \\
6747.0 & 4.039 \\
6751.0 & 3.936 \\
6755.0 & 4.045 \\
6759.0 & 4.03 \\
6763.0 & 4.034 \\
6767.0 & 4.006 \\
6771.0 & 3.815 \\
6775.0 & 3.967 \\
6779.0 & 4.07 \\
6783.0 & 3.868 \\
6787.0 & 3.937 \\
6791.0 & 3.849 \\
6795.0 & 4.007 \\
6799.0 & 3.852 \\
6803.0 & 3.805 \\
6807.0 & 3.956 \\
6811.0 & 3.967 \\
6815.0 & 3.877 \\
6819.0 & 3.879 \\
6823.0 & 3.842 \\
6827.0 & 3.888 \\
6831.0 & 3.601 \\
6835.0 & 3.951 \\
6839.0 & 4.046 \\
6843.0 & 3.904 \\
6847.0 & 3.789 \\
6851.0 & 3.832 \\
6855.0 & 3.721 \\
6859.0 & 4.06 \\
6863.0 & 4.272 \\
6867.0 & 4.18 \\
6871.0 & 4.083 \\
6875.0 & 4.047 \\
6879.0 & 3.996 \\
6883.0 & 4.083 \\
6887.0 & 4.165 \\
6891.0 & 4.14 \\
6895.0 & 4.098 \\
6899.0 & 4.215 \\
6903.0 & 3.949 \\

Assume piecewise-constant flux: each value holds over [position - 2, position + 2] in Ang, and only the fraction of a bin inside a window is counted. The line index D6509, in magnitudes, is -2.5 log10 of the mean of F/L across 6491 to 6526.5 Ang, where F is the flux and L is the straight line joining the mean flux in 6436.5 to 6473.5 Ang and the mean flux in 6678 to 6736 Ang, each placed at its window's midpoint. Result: 0.05 mag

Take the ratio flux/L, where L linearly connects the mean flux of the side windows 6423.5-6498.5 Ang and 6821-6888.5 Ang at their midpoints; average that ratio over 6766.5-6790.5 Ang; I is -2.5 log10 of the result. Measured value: 0.01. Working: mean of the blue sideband 4.06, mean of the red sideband 3.97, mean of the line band 3.93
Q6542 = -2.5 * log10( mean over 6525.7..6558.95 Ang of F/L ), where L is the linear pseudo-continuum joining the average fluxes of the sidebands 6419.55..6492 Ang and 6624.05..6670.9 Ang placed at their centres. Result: -0.15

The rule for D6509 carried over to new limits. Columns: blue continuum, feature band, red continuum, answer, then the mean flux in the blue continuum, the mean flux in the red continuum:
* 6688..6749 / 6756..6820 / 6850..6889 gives 0.06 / 4.28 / 4.05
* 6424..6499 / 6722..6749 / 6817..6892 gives -0.09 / 4.06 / 3.97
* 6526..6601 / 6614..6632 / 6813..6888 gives 0.23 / 5.34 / 3.96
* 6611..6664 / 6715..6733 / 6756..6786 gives -0.17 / 4.04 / 3.97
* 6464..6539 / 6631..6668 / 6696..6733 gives 0.08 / 4.04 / 4.43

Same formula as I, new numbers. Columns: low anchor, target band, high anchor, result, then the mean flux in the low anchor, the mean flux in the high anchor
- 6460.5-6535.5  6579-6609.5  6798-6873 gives -0.19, 4.03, 3.92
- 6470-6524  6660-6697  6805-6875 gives 0.01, 4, 3.94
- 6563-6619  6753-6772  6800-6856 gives 0.05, 4.98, 3.86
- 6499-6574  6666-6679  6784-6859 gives 0.12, 4.98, 3.88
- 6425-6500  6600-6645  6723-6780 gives 0.02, 4.05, 4.14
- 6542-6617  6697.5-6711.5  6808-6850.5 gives 0.13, 5.27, 3.87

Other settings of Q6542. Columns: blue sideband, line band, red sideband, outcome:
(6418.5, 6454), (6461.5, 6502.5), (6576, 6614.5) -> 0.076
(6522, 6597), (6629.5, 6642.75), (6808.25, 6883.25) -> 0.206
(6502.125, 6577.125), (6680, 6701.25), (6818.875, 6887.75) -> 0.141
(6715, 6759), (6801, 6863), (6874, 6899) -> 0.080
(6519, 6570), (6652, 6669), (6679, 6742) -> 0.187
